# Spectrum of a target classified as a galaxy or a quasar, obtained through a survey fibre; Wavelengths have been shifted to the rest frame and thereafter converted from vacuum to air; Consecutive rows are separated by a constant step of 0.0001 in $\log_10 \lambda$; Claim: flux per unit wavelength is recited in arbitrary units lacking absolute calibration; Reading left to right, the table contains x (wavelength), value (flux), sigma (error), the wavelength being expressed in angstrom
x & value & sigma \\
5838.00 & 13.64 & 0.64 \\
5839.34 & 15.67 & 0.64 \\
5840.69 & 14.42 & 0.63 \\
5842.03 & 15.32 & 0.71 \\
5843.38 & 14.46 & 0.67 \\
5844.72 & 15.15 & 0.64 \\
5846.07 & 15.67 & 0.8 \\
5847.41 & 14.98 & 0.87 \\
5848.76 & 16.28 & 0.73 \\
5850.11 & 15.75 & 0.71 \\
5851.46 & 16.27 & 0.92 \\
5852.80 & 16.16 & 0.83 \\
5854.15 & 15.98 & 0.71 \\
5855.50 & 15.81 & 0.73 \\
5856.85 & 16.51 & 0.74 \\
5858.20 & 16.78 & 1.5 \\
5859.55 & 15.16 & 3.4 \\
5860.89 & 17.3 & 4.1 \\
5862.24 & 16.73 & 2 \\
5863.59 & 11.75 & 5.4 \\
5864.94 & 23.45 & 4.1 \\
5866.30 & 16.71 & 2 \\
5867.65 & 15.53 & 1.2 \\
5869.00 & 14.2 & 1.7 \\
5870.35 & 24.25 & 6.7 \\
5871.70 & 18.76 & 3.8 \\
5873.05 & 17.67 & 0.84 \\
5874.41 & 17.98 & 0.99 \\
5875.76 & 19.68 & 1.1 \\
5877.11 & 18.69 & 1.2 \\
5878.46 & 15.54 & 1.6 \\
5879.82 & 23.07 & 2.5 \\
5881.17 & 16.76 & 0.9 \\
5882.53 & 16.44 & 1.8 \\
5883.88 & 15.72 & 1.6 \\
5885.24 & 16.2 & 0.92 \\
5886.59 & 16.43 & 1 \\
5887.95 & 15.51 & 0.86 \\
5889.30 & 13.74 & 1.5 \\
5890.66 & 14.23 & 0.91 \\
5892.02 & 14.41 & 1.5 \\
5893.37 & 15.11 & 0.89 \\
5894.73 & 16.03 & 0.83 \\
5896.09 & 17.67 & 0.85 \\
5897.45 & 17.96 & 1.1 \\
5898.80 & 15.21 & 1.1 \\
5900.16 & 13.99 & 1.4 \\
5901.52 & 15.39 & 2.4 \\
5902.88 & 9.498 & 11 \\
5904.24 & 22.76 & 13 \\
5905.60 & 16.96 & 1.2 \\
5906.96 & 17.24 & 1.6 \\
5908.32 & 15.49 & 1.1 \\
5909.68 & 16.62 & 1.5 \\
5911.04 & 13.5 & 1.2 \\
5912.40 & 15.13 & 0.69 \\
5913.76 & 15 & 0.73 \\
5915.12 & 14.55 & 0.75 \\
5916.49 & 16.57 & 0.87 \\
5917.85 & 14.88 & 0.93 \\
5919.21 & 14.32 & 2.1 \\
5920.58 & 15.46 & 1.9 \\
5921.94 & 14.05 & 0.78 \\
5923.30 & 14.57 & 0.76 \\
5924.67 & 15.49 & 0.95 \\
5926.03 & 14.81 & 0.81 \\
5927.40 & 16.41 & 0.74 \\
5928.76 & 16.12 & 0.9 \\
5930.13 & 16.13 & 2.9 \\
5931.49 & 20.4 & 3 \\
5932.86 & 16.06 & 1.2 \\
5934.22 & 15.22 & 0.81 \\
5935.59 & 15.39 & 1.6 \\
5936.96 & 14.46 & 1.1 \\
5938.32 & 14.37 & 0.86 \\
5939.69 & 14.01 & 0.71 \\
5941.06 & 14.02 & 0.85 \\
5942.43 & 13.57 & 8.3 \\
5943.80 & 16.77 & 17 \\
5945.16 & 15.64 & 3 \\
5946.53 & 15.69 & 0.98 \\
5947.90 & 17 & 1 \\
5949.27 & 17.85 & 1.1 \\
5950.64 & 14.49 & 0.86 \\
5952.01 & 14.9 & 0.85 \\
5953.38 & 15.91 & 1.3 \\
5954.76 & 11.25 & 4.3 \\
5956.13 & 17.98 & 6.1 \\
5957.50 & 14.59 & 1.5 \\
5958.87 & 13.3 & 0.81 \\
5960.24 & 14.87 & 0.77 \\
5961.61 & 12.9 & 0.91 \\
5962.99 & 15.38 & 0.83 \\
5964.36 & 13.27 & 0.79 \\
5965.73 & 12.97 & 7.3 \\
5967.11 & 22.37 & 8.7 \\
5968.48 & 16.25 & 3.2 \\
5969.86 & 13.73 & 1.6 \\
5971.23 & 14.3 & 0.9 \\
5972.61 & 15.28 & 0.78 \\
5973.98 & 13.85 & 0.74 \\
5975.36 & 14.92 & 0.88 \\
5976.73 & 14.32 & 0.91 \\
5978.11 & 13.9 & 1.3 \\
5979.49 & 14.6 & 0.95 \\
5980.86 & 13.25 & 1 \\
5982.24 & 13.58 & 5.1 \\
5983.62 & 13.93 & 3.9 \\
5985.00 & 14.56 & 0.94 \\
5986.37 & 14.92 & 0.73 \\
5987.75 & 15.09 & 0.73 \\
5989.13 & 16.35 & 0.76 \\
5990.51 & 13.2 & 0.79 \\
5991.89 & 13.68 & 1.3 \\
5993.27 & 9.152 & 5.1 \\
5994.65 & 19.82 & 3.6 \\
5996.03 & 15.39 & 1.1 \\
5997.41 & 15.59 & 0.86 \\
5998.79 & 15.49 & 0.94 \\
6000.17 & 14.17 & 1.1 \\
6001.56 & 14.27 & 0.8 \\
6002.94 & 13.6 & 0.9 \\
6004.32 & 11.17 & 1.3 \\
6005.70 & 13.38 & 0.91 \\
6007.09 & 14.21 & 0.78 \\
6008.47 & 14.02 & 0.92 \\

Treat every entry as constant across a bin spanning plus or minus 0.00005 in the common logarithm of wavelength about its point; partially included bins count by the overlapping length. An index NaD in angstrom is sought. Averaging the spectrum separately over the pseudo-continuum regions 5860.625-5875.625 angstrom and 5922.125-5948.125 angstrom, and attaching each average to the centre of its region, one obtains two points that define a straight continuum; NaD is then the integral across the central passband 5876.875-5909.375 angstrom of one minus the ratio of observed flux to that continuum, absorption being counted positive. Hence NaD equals 1.3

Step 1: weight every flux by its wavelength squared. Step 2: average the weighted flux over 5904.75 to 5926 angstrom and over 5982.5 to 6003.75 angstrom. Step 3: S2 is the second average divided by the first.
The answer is 0.97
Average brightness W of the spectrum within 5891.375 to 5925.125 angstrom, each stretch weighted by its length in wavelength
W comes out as 15.5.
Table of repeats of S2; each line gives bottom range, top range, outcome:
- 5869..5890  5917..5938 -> 0.90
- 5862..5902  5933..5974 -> 0.92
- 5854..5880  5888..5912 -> 0.90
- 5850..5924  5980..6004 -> 0.92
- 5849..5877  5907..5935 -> 0.93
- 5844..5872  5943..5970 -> 0.96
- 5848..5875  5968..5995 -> 0.88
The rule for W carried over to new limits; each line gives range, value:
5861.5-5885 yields 17.8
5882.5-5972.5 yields 15.4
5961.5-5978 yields 15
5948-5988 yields 14.8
